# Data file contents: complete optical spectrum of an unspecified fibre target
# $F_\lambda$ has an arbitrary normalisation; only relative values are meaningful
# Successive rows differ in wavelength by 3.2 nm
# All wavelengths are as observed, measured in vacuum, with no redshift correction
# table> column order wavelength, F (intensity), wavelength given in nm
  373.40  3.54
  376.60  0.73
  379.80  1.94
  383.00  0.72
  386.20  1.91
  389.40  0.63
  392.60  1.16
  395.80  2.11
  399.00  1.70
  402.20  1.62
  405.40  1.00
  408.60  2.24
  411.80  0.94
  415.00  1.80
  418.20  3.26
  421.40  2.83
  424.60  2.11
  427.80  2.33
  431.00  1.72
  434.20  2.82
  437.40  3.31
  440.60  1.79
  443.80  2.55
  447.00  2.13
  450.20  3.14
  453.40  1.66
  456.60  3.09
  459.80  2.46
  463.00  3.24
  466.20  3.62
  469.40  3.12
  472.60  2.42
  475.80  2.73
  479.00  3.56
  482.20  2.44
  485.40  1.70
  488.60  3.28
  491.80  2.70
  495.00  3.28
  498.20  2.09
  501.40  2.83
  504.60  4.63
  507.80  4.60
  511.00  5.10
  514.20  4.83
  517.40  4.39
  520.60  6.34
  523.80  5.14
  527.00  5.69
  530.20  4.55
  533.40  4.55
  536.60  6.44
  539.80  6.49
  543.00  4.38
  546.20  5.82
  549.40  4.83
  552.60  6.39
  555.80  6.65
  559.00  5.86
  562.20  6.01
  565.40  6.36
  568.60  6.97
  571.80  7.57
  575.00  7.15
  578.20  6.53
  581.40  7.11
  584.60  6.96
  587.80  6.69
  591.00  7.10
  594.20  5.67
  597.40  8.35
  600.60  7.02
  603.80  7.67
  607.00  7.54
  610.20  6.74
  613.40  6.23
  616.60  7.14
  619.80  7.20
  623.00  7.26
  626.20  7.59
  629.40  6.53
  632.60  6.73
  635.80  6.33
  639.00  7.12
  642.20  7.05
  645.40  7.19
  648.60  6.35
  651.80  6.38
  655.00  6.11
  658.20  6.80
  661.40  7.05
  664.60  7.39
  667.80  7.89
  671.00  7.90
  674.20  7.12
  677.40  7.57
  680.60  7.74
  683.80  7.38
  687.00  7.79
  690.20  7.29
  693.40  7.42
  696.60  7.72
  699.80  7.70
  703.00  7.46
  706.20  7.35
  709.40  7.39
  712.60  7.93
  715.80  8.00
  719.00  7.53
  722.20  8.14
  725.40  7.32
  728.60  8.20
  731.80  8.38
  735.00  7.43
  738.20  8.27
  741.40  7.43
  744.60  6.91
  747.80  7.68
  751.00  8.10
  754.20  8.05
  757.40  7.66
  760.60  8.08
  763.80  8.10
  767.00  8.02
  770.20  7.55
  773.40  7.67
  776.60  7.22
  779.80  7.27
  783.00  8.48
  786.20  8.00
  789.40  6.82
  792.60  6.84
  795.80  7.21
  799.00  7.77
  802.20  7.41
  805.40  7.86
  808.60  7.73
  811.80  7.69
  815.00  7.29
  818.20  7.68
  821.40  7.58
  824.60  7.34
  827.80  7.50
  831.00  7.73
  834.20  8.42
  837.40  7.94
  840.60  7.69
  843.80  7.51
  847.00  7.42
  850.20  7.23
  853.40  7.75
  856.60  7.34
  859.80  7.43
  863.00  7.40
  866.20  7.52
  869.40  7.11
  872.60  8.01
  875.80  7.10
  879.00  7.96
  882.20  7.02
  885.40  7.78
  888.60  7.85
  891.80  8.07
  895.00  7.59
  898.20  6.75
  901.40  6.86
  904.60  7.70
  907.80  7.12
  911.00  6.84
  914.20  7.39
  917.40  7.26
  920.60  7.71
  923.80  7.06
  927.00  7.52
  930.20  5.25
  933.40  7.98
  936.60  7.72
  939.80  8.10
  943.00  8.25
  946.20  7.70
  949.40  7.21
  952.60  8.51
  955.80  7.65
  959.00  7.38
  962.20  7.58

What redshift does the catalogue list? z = 0.263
